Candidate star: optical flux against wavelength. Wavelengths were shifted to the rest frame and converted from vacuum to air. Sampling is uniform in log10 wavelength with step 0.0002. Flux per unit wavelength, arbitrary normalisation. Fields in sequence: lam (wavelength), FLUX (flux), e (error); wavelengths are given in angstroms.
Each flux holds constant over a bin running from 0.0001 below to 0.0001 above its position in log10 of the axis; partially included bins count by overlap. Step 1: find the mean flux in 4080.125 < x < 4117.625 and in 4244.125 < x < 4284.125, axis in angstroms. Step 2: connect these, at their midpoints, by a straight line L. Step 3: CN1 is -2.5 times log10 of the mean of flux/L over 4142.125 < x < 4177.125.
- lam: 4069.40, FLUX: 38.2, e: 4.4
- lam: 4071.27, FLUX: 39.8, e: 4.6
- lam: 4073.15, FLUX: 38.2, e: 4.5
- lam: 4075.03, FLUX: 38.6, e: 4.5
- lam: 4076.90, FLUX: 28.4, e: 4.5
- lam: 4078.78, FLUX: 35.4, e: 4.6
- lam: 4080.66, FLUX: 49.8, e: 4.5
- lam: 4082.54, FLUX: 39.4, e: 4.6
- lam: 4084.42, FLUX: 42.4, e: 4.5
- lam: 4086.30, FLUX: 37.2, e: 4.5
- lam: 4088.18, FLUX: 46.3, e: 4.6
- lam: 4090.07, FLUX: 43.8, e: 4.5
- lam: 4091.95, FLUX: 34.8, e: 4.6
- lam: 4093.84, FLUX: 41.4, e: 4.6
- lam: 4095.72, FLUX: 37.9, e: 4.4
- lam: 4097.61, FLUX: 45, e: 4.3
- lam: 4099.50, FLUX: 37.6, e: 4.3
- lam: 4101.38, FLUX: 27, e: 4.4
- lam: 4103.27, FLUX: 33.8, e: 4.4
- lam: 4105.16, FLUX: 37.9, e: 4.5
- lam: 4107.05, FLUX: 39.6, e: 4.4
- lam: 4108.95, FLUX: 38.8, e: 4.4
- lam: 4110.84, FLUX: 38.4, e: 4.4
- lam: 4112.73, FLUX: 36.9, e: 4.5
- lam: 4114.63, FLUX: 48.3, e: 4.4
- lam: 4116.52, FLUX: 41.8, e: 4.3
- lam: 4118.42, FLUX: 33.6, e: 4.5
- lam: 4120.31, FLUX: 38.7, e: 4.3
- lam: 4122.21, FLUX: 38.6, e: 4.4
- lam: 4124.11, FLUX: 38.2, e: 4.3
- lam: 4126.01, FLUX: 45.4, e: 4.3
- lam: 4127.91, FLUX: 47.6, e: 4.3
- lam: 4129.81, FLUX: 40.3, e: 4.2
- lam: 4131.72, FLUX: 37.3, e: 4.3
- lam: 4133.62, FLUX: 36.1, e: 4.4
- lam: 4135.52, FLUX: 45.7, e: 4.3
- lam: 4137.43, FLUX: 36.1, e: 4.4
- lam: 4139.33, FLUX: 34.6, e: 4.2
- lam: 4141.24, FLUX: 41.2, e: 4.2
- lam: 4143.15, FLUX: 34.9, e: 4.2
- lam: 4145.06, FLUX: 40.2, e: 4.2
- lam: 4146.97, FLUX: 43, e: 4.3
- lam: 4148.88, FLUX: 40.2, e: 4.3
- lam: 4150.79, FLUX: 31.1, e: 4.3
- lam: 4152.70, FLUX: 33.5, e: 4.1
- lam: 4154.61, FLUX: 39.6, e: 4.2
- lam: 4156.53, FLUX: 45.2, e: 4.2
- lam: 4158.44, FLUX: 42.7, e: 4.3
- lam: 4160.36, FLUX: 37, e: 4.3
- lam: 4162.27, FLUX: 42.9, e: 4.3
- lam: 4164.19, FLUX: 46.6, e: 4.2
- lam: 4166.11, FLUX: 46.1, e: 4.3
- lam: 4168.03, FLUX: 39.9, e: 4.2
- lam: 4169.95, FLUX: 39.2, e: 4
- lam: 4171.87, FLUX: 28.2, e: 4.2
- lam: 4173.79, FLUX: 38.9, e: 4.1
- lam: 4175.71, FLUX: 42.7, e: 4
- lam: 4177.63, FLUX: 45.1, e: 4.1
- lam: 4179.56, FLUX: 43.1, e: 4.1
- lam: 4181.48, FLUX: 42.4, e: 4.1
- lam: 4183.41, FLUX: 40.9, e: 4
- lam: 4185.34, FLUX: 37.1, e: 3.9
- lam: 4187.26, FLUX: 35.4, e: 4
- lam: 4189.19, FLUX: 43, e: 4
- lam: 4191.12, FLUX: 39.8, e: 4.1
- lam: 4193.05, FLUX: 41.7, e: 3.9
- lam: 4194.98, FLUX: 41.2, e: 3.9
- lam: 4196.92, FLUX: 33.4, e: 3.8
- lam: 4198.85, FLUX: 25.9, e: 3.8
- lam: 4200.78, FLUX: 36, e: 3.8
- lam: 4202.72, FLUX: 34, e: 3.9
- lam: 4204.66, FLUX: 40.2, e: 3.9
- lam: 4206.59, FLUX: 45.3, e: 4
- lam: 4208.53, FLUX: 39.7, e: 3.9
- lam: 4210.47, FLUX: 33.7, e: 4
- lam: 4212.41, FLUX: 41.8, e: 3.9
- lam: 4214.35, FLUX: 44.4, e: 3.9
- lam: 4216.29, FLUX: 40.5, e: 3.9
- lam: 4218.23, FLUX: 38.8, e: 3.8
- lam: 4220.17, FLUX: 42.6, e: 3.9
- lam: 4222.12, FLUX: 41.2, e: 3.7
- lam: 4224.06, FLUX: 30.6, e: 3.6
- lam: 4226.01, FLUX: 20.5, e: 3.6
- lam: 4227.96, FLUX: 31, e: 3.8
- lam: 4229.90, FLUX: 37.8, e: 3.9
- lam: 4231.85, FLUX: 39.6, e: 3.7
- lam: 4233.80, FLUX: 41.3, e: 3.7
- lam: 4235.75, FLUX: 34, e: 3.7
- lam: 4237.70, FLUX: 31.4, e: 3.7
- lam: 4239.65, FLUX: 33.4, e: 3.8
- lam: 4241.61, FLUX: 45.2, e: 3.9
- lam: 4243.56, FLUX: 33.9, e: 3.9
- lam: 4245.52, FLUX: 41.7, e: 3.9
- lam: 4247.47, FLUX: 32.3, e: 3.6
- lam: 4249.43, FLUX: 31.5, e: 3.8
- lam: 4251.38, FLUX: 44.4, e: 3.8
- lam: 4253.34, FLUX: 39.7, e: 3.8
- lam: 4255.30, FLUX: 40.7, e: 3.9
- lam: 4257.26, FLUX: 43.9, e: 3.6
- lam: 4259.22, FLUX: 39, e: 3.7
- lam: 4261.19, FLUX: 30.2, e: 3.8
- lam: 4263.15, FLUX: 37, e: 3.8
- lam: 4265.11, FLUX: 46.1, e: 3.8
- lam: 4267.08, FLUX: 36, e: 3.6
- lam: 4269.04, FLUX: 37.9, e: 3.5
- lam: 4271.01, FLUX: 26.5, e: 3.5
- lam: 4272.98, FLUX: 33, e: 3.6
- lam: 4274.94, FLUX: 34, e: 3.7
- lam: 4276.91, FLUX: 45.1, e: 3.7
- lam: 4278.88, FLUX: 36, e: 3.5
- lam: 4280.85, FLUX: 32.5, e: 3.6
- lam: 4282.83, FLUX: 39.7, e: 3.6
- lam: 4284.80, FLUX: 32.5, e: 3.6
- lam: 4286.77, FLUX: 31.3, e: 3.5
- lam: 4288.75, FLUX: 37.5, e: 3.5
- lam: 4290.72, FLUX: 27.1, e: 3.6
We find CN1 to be -0.02 mag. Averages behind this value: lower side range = 39.8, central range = 39.6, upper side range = 37.3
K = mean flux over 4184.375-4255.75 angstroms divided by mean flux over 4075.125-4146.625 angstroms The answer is 1.0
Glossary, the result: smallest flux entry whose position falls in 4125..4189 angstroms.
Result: 28.2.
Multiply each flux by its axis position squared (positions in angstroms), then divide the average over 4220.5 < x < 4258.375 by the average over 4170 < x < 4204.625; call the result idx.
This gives 0.98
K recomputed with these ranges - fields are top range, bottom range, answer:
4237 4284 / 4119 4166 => 0.93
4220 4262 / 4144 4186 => 0.91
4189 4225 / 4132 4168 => 0.97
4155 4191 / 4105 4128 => 1.02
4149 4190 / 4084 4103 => 1.02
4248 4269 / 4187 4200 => 1.04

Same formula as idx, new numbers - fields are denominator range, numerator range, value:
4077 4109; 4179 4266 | 1.03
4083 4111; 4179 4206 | 1.03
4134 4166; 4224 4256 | 0.94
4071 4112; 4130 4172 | 1.05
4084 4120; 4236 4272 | 1.03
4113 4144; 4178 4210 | 1.00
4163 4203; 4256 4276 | 0.97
